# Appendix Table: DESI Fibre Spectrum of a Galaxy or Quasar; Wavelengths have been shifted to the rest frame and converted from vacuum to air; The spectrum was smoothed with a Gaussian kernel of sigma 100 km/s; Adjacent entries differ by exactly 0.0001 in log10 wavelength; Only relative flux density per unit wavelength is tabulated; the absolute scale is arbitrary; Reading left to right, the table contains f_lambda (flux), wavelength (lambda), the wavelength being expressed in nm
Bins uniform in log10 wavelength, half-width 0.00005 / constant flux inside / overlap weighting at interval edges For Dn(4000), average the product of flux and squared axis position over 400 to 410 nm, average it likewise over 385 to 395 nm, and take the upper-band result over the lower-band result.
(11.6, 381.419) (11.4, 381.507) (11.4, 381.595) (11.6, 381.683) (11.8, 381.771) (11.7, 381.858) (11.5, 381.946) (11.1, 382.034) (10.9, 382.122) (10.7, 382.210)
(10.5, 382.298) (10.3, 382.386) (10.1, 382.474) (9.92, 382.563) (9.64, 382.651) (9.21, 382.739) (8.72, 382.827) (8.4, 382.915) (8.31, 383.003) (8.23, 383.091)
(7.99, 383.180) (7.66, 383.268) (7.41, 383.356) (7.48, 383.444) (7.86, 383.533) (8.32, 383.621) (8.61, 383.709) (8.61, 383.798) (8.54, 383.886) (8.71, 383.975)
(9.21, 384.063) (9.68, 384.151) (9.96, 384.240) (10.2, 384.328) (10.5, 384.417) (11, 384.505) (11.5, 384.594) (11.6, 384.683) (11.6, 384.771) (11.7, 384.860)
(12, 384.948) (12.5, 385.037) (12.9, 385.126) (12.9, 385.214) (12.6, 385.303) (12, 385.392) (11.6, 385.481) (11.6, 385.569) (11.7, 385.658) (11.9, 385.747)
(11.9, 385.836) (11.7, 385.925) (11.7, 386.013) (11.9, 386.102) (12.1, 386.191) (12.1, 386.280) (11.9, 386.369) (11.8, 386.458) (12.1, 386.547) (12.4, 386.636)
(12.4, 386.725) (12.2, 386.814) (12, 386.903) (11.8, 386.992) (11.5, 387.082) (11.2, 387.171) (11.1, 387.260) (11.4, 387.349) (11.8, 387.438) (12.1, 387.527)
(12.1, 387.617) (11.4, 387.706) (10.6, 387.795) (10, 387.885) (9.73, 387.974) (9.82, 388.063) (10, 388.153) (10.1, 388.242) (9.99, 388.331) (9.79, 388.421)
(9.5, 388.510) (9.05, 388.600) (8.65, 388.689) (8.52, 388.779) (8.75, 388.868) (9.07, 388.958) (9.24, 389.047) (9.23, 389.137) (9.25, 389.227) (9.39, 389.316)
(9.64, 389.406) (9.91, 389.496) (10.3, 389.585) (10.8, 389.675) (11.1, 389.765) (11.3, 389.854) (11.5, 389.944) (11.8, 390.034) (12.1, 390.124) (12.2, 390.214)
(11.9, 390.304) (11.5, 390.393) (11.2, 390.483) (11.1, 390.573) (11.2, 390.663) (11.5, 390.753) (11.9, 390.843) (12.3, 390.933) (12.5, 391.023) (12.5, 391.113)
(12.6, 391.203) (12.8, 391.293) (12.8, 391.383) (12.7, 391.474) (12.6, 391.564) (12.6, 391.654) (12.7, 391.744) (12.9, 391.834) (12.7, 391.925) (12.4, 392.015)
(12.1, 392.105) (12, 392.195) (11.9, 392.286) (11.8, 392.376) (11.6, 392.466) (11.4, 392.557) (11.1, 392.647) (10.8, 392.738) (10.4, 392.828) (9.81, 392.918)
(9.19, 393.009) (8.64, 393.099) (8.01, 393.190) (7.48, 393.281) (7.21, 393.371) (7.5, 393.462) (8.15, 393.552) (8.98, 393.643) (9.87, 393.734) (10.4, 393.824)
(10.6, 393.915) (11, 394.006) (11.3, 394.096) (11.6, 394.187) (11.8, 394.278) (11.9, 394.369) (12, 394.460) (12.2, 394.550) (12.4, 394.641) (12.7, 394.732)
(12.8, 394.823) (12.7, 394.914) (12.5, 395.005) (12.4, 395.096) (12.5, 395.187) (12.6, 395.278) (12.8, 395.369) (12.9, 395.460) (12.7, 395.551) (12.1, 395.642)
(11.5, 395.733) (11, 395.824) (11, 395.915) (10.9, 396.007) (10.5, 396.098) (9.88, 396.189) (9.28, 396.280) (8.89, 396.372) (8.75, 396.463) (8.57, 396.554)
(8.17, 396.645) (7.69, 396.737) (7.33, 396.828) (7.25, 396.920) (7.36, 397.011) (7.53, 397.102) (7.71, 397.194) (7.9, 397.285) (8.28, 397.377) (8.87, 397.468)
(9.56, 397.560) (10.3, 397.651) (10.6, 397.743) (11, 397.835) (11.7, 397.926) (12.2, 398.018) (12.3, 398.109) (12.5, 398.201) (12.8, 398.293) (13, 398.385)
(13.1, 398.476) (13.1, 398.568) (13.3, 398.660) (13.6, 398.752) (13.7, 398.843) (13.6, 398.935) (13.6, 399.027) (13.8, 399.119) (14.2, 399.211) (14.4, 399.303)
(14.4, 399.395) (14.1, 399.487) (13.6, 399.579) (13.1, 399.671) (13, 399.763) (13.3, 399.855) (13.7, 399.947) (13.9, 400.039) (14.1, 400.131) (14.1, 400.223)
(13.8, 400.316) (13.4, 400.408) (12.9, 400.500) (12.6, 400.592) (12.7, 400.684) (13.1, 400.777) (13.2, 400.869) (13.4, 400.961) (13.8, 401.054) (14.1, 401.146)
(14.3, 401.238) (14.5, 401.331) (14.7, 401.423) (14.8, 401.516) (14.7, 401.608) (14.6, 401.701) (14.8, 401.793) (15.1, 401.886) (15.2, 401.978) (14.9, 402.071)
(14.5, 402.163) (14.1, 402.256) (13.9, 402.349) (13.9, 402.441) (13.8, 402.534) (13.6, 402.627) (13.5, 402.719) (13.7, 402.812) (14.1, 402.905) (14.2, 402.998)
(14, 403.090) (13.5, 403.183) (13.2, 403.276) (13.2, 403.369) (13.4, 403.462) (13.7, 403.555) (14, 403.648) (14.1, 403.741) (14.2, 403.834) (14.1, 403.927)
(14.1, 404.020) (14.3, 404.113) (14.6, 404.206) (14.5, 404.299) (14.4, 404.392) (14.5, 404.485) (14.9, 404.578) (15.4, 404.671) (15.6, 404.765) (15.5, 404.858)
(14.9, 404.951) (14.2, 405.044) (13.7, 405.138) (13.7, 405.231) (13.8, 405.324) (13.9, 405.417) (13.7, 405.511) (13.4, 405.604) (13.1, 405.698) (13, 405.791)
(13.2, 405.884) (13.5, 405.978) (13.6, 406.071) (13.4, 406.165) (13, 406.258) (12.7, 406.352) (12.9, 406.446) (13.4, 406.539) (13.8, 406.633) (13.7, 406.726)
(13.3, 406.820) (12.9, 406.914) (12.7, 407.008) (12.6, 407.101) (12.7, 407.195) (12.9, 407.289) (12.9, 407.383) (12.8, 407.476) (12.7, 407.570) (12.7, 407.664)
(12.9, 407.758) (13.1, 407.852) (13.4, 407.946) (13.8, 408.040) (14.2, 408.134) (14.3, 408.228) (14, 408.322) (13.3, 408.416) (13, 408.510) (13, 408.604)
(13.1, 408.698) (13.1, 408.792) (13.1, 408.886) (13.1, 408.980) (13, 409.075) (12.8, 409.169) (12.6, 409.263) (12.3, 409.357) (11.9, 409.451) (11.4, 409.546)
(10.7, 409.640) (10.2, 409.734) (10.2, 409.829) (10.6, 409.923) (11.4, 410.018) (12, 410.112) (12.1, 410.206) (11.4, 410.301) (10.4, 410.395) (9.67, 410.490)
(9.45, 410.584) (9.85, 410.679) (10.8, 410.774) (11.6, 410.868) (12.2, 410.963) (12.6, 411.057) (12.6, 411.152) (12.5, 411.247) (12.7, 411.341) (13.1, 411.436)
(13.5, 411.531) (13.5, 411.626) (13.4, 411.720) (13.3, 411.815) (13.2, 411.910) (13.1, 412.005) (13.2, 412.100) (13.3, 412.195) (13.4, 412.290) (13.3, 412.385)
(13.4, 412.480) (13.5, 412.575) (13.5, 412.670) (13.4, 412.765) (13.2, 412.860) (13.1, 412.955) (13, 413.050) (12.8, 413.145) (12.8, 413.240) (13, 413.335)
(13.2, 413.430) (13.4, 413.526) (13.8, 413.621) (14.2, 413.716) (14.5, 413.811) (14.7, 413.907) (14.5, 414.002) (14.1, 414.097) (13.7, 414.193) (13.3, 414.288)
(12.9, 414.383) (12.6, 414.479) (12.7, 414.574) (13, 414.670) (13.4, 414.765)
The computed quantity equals 1.31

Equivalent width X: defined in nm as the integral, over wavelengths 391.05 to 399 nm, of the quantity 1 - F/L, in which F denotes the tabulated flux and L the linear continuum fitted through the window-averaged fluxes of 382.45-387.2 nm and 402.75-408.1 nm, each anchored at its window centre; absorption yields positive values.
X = 0.73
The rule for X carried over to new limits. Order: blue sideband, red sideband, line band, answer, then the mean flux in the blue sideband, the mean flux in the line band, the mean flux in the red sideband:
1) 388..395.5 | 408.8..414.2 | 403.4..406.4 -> -0.49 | 11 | 14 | 12.6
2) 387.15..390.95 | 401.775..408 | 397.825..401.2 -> -0.17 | 10.6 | 13.3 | 13.8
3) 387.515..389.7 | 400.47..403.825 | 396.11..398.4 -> 0.54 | 9.83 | 9.55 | 13.9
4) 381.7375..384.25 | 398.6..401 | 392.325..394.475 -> 0.34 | 9.33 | 10.1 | 13.6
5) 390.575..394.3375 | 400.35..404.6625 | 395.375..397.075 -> 0.33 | 11.1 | 9.81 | 14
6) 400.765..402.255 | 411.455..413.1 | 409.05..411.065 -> 0.33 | 14.4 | 11.3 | 13.3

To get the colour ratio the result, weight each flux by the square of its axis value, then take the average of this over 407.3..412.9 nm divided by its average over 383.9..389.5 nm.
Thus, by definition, 1.3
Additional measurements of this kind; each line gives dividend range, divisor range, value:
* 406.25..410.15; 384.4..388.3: 1.22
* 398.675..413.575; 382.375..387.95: 1.38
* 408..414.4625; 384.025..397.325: 1.29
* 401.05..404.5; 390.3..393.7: 1.35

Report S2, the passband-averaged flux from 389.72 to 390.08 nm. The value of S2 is 11.4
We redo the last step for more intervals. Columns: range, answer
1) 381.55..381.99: 11.6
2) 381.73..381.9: 11.8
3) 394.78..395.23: 12.6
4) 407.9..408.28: 13.9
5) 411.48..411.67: 13.5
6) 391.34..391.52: 12.7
